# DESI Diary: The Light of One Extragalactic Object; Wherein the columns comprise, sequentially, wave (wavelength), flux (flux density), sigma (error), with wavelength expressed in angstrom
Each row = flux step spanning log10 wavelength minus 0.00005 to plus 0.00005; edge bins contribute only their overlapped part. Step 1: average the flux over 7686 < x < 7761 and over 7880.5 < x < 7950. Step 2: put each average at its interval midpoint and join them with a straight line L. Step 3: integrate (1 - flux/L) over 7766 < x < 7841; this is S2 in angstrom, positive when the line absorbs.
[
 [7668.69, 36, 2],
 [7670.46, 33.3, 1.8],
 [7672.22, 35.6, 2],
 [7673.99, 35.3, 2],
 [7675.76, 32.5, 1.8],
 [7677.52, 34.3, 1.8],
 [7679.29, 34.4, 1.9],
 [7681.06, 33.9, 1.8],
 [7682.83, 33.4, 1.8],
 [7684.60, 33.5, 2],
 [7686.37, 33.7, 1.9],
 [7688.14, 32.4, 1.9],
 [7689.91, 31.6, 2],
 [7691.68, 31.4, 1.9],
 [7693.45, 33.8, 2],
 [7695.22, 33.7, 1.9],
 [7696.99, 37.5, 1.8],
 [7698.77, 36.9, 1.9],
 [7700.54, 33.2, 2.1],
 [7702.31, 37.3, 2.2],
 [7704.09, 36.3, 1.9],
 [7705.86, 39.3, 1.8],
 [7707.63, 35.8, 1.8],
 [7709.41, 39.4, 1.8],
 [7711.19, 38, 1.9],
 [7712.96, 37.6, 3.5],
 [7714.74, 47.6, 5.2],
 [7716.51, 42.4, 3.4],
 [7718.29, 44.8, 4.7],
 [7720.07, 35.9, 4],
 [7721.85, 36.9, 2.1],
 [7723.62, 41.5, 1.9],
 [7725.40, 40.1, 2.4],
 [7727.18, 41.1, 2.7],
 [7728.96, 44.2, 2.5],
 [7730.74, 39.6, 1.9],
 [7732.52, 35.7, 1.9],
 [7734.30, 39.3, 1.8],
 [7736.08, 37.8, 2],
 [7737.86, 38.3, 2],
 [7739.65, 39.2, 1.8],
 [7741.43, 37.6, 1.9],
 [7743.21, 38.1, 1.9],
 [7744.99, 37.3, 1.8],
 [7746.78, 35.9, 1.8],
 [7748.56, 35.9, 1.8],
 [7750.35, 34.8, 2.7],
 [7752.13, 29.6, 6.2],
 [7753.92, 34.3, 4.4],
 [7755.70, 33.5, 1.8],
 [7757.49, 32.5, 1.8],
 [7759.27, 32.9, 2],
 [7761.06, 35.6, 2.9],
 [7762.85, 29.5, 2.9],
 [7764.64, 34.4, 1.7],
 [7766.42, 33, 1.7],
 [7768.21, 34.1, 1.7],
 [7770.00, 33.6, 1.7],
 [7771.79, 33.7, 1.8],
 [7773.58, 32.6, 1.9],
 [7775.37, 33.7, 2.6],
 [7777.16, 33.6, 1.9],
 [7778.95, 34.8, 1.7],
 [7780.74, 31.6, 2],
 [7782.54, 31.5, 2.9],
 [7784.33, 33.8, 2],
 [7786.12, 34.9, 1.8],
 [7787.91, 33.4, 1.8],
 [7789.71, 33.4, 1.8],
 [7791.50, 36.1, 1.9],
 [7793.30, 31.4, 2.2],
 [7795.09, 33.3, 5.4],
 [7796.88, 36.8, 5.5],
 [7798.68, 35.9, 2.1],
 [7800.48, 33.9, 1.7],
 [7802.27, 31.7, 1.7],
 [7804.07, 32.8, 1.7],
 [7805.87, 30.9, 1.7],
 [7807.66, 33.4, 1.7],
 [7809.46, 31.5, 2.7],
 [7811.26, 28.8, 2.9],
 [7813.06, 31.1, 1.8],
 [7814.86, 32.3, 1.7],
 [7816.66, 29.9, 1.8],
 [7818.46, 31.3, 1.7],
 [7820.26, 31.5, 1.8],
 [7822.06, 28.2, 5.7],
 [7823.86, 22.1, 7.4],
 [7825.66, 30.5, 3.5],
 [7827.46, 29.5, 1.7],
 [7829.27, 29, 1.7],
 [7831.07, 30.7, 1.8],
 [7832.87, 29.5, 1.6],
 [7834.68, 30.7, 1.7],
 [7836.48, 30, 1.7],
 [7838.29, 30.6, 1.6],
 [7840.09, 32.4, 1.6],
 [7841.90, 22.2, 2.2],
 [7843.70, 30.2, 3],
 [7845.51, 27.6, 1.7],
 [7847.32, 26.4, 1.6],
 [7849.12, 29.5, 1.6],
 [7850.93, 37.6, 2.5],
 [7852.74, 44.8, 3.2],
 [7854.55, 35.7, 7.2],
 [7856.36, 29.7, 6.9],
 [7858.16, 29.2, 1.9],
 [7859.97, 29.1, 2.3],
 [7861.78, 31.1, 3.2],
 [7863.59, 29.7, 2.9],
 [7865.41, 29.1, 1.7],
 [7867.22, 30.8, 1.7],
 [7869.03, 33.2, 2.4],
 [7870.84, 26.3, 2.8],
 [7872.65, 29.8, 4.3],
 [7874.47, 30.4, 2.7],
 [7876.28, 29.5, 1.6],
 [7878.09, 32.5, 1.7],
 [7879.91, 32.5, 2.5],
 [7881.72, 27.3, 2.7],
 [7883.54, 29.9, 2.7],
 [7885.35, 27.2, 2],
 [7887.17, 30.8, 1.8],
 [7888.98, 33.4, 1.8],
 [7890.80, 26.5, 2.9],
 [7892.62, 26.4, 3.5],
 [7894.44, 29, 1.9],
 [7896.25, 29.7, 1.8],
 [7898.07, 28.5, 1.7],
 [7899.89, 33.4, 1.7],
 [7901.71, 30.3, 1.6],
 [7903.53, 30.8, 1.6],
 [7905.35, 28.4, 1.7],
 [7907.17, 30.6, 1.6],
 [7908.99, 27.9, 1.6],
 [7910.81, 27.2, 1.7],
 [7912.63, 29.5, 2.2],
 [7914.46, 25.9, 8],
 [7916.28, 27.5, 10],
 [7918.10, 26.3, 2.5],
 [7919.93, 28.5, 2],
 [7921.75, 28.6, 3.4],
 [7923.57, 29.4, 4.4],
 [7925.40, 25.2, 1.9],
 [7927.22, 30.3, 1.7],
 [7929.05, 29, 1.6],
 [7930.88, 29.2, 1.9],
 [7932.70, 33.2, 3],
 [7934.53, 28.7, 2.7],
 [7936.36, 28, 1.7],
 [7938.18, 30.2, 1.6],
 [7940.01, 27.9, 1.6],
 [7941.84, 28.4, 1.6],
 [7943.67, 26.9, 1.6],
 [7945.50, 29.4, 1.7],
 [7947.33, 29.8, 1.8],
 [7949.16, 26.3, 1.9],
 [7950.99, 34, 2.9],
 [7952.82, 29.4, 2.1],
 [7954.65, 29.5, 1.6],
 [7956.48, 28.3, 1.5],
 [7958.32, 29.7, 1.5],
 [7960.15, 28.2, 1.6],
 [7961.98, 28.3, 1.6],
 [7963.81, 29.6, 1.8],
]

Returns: 3.7 angstrom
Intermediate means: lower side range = 37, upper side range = 28.8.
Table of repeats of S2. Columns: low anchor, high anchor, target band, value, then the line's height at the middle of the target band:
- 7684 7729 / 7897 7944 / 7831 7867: 1.05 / 31.7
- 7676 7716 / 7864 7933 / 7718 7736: -2.56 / 34.7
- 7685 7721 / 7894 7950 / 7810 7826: 1.54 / 32.7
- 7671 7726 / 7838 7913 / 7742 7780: 0.25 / 34.2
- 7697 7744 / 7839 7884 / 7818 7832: 1.62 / 32.8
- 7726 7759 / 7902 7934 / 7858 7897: 1.12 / 30.6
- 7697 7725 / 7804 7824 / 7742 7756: 0.29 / 35.8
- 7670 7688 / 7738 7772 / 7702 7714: -1.27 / 34.2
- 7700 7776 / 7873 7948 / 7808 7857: 3.09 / 32.6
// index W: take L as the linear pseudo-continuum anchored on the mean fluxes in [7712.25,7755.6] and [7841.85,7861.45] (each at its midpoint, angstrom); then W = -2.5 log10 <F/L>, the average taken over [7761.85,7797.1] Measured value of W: 0.07 mag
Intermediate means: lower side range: 38.5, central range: 33.4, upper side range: 31.5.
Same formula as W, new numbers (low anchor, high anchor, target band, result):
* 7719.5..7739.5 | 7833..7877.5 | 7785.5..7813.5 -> 0.04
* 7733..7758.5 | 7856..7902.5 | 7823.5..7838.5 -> 0.09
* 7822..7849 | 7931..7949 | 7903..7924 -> 0.02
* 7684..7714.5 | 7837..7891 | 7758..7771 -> 0.01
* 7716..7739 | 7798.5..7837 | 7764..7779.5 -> 0.05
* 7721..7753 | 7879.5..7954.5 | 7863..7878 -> 0.05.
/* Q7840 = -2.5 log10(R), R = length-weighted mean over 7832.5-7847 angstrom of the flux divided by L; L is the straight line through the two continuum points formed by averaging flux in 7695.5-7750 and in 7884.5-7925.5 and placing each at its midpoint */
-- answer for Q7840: 0.12 mag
